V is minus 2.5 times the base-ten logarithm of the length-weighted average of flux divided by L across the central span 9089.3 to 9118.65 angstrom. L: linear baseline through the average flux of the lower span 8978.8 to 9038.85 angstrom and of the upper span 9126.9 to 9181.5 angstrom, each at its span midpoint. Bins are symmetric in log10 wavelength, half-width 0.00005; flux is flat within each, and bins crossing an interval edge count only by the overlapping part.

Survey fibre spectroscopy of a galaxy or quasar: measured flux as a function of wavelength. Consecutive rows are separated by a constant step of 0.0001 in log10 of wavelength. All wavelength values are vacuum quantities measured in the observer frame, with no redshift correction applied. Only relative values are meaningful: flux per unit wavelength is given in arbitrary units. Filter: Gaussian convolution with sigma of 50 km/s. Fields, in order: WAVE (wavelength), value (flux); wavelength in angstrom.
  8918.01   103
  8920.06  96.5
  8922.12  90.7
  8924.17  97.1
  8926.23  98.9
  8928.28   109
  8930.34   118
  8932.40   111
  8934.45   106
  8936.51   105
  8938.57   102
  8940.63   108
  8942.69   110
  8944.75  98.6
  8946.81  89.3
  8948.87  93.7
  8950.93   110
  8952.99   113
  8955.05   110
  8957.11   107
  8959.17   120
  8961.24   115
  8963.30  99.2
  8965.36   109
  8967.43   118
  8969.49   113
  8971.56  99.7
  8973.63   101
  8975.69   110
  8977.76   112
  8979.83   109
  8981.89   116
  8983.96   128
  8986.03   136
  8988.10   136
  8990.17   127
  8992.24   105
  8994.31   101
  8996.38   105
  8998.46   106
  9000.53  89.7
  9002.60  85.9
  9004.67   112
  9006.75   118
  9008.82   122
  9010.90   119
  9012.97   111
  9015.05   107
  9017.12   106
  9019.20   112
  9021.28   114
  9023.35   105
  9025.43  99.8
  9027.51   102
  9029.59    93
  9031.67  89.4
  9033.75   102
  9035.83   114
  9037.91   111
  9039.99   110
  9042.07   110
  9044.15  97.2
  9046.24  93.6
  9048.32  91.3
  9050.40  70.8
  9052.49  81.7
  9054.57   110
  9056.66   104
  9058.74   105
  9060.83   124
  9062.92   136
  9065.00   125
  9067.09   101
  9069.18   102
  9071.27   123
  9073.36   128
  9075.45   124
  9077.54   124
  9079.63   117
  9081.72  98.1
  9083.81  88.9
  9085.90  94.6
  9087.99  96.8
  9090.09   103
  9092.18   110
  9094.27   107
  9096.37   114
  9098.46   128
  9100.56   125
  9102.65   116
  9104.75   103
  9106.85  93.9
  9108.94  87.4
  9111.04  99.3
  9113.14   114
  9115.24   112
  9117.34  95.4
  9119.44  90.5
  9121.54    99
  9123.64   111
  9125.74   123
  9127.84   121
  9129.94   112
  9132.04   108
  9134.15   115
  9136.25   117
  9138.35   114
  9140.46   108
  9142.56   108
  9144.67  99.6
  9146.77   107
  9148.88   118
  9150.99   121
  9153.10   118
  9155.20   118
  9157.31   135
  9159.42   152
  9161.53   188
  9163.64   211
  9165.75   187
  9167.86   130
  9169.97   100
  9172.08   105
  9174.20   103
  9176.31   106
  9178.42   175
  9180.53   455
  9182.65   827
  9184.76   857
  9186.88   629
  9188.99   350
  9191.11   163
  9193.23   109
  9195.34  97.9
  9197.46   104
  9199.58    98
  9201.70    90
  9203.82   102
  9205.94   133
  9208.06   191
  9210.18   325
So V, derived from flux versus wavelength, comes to 0.20 mag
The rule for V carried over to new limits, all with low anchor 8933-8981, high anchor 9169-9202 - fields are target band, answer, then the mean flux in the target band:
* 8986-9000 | 0.17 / 114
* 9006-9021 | 0.30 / 113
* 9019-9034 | 0.48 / 102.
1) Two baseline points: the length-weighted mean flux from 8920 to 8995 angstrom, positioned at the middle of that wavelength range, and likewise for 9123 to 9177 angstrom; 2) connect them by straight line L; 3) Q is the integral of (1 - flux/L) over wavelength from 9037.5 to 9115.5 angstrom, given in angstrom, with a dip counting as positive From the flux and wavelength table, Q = 7.52 angstrom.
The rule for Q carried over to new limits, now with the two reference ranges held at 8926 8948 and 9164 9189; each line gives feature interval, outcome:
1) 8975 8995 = 4.25 angstrom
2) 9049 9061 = 6.63 angstrom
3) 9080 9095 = 8.92 angstrom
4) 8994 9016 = 8.09 angstrom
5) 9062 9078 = 7.67 angstrom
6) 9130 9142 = 7.41 angstrom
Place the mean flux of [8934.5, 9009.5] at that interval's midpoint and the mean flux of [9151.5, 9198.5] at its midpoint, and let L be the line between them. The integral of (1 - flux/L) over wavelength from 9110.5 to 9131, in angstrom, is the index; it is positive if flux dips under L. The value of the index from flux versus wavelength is 9.9 angstrom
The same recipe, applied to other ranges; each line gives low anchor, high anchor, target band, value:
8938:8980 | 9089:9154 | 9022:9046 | 1.2 angstrom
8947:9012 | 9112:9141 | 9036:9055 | 2.2 angstrom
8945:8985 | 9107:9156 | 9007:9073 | 1.5 angstrom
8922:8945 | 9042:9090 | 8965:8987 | -1.7 angstrom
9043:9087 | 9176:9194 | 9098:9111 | 6.4 angstrom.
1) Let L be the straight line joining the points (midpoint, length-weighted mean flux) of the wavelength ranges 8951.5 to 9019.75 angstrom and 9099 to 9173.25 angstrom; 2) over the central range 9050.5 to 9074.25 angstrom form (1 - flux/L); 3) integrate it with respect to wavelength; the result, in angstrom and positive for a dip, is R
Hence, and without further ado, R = 0.90 angstrom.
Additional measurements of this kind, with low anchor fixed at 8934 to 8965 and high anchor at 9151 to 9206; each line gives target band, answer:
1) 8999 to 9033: 8.42 angstrom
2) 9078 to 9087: 3.78 angstrom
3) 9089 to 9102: 4.80 angstrom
